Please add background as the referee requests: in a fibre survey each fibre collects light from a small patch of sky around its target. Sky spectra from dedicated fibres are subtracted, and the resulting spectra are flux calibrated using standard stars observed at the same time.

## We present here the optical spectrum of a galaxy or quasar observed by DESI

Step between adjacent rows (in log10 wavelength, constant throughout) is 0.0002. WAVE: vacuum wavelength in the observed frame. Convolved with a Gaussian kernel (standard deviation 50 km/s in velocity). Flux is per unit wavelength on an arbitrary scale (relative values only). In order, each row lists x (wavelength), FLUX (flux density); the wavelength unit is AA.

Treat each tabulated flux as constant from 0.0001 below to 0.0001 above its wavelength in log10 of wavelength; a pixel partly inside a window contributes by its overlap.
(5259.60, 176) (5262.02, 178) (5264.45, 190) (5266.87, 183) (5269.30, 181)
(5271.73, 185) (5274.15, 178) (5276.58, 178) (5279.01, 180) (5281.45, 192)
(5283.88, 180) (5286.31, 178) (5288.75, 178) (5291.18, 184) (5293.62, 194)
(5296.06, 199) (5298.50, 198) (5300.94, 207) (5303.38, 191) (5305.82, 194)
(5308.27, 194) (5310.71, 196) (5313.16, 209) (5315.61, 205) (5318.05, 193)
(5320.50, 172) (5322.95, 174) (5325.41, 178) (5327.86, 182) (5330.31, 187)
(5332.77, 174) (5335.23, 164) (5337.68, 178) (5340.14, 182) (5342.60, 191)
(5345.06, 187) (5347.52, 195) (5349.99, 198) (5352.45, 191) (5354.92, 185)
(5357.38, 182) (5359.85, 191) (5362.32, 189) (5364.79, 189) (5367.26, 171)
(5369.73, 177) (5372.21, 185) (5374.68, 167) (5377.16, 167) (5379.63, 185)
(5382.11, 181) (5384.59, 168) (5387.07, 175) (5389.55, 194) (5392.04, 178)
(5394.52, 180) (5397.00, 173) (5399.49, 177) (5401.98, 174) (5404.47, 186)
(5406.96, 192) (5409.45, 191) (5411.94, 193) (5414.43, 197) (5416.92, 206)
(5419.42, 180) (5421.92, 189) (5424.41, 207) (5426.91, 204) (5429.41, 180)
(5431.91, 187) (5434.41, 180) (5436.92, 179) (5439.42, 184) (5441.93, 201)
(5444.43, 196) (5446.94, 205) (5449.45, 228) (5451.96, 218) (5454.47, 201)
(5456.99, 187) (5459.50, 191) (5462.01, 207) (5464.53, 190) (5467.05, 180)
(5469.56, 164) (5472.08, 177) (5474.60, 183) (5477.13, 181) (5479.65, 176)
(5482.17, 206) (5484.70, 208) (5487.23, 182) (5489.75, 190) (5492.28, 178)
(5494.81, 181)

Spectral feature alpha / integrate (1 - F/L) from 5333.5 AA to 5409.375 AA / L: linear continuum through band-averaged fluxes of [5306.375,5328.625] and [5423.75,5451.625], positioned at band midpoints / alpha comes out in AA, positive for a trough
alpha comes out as 4.2 AA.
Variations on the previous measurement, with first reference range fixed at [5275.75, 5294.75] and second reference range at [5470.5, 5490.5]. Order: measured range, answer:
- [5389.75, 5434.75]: -0.45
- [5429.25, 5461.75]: -1.64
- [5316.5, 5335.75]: 0.52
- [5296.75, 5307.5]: -0.82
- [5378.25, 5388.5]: 0.43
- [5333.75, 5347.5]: 0.20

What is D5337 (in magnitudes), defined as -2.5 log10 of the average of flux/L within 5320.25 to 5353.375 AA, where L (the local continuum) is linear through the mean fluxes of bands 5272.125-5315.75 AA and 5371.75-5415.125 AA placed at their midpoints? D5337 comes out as 0.02 mag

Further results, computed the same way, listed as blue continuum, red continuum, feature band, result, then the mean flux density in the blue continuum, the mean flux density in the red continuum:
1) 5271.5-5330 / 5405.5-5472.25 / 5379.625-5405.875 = 0.075 mag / 188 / 193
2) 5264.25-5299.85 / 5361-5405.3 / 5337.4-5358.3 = -0.043 mag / 185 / 179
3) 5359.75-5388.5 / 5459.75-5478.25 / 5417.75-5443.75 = -0.047 mag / 178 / 184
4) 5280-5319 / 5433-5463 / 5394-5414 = 0.072 mag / 193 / 198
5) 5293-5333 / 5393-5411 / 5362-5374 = 0.027 mag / 191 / 182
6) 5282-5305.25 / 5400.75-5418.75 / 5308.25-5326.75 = 0.003 mag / 190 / 191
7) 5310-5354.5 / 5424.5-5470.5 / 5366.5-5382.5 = 0.078 mag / 186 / 194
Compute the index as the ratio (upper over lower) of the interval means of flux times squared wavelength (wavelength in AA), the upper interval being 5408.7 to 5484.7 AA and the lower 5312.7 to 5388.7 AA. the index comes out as 1.09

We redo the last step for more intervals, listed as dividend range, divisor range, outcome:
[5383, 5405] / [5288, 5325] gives 0.96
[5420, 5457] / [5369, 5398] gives 1.13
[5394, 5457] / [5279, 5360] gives 1.07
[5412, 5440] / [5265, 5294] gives 1.10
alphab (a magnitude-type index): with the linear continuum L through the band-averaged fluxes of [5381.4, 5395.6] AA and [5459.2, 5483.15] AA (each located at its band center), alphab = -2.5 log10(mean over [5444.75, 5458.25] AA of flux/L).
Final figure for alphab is -0.13 mag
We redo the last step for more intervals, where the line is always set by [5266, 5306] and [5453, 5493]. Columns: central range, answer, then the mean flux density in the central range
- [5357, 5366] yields -0.01 mag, 188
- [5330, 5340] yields 0.07 mag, 175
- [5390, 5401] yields 0.06 mag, 178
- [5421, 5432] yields -0.04 mag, 194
